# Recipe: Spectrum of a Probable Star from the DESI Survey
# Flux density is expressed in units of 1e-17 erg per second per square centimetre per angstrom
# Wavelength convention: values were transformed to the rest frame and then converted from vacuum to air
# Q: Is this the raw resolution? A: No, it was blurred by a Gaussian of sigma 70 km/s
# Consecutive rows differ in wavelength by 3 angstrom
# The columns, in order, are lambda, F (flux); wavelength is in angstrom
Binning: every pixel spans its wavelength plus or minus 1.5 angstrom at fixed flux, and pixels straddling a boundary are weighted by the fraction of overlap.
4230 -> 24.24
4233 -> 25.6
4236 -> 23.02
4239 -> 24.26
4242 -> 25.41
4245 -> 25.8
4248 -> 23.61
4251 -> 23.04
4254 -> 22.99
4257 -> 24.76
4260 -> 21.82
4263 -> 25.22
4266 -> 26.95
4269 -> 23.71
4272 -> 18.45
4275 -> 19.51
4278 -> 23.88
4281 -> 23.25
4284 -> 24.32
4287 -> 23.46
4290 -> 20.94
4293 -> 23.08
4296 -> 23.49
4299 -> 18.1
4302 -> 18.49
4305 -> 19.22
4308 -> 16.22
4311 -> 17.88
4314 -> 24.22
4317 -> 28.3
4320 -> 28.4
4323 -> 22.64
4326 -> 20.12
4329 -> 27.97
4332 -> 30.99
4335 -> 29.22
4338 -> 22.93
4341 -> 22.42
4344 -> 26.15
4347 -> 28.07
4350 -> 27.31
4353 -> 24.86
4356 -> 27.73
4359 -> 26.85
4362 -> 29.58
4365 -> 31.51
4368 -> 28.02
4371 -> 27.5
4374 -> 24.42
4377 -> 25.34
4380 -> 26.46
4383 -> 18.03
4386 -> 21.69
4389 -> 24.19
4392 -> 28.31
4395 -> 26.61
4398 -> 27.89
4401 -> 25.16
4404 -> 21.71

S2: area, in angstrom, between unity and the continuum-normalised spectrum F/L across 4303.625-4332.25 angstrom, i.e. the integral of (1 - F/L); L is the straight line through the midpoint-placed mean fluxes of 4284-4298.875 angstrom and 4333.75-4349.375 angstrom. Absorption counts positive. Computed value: 1.2 angstrom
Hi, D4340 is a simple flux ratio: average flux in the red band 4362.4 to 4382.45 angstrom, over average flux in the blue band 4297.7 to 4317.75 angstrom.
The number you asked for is 1.3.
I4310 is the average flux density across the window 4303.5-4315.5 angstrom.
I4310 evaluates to 19.4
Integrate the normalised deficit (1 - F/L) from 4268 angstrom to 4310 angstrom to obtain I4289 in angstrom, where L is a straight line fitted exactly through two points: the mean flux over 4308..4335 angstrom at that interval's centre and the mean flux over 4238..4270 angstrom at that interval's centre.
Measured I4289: 6.0 angstrom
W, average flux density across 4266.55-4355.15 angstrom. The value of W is 23.4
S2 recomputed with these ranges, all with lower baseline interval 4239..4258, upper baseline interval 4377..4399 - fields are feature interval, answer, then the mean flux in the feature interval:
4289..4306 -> 2.7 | 20.6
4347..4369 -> -3.0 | 28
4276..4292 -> 0.9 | 23.1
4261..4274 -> 0.5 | 23.4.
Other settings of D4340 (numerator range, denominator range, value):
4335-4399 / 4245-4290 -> 1.12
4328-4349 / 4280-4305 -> 1.24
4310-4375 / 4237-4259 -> 1.09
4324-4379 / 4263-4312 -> 1.24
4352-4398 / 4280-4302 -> 1.18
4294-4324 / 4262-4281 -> 0.95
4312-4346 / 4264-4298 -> 1.13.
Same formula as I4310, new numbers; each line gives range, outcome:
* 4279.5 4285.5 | 23.8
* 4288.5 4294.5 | 22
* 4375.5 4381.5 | 25.9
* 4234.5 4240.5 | 23.6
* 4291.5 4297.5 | 23.3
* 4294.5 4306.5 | 19.8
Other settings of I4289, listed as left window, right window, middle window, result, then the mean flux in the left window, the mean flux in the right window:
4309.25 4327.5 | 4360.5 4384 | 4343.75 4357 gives -0.8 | 23.5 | 26.5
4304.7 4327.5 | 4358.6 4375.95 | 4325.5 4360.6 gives -1.6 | 22.3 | 28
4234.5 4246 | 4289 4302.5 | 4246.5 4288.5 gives -0.8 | 24.6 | 21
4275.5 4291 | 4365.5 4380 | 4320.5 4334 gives -0.5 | 23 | 26.7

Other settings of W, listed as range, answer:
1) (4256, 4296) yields 23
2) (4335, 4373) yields 27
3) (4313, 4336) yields 26.5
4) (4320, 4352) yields 25.9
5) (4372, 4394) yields 24.2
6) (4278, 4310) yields 21.1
